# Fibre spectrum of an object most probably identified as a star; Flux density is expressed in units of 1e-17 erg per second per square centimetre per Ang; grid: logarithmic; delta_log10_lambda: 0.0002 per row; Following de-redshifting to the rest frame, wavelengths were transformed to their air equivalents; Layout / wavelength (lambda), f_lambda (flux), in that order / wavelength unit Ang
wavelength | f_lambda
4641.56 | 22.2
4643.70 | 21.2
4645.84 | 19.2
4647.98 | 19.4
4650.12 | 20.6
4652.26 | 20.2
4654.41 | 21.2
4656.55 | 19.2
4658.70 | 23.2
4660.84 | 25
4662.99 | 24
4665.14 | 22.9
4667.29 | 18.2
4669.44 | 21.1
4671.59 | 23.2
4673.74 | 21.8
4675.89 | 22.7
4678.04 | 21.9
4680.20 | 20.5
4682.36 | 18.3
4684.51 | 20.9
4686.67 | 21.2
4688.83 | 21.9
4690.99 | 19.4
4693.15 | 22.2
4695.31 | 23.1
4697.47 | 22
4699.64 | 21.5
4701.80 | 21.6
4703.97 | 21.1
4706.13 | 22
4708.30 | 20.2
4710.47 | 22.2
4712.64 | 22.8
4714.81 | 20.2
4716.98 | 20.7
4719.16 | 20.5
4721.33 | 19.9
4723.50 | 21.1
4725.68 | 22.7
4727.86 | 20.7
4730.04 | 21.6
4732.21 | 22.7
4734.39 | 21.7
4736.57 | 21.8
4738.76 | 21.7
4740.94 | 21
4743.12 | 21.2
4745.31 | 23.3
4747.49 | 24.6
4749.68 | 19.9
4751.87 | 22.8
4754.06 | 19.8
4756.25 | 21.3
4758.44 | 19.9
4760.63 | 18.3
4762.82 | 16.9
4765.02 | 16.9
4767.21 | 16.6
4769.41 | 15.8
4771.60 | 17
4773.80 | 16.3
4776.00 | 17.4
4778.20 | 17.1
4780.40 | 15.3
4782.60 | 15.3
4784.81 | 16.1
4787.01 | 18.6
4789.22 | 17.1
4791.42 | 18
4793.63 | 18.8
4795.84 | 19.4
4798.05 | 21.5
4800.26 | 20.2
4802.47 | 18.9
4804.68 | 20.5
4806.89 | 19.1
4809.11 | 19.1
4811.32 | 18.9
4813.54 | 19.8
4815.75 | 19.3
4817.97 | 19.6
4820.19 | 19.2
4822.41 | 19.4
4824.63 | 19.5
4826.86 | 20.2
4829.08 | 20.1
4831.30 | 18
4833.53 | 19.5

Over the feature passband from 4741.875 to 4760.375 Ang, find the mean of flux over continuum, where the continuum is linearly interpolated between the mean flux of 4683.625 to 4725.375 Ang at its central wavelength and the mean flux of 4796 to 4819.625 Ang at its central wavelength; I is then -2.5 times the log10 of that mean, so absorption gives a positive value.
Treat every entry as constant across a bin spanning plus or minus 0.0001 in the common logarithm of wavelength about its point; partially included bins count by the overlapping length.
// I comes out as -0.04 mag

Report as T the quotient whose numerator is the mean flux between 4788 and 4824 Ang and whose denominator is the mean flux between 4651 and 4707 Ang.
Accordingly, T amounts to 0.9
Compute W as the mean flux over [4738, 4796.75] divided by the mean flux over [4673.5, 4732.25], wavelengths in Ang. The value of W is 0.9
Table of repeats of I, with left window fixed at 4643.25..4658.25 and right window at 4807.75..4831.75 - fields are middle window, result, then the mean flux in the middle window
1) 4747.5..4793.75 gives 0.10 mag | 18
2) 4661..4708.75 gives -0.08 mag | 21.5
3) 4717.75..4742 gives -0.08 mag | 21.4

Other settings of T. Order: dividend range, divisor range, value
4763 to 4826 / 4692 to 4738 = 0.85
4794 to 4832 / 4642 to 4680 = 0.91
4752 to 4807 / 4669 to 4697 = 0.85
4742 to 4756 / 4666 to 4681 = 1.02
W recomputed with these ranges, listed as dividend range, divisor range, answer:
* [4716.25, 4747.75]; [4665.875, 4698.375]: 1.02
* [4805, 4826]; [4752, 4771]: 1.05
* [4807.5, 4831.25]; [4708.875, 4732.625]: 0.91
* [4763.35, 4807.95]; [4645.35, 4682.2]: 0.83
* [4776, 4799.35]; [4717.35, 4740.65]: 0.83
